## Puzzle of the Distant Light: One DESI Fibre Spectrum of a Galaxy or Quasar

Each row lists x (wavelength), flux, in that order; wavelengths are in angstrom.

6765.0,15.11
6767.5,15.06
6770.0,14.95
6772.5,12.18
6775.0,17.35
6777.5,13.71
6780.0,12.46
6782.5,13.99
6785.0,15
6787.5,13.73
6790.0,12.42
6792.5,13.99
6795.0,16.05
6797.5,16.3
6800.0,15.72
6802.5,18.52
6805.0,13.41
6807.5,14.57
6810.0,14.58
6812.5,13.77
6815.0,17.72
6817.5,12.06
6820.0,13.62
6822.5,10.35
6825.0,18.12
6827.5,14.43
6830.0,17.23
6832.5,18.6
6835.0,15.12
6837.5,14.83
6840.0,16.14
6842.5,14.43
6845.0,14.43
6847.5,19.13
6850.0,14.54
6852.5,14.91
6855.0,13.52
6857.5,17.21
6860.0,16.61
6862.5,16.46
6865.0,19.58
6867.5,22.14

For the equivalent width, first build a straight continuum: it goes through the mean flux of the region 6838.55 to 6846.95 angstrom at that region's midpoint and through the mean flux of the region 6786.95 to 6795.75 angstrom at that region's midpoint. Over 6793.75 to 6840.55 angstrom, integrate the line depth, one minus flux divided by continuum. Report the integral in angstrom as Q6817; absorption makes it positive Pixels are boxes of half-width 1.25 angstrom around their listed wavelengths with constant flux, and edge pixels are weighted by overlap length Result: -2.1 angstrom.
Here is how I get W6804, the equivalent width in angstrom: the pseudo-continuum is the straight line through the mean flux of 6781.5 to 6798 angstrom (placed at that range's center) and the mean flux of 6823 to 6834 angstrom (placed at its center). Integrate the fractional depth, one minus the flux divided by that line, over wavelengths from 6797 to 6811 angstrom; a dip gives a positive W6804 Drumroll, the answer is -0.3 angstrom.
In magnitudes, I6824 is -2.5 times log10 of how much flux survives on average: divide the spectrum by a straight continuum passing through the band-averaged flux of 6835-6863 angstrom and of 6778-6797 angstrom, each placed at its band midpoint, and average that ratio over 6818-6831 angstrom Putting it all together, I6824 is 0.03 mag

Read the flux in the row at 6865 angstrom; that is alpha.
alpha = 19.58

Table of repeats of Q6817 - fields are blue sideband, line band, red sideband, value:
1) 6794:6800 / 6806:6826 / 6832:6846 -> 1.9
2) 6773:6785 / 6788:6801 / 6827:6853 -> -0.1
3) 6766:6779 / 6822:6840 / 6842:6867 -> 0.1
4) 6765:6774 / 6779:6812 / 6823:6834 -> 1.4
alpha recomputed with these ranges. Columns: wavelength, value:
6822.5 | 10.35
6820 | 13.62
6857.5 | 17.21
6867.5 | 22.14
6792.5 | 13.99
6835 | 15.12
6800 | 15.72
